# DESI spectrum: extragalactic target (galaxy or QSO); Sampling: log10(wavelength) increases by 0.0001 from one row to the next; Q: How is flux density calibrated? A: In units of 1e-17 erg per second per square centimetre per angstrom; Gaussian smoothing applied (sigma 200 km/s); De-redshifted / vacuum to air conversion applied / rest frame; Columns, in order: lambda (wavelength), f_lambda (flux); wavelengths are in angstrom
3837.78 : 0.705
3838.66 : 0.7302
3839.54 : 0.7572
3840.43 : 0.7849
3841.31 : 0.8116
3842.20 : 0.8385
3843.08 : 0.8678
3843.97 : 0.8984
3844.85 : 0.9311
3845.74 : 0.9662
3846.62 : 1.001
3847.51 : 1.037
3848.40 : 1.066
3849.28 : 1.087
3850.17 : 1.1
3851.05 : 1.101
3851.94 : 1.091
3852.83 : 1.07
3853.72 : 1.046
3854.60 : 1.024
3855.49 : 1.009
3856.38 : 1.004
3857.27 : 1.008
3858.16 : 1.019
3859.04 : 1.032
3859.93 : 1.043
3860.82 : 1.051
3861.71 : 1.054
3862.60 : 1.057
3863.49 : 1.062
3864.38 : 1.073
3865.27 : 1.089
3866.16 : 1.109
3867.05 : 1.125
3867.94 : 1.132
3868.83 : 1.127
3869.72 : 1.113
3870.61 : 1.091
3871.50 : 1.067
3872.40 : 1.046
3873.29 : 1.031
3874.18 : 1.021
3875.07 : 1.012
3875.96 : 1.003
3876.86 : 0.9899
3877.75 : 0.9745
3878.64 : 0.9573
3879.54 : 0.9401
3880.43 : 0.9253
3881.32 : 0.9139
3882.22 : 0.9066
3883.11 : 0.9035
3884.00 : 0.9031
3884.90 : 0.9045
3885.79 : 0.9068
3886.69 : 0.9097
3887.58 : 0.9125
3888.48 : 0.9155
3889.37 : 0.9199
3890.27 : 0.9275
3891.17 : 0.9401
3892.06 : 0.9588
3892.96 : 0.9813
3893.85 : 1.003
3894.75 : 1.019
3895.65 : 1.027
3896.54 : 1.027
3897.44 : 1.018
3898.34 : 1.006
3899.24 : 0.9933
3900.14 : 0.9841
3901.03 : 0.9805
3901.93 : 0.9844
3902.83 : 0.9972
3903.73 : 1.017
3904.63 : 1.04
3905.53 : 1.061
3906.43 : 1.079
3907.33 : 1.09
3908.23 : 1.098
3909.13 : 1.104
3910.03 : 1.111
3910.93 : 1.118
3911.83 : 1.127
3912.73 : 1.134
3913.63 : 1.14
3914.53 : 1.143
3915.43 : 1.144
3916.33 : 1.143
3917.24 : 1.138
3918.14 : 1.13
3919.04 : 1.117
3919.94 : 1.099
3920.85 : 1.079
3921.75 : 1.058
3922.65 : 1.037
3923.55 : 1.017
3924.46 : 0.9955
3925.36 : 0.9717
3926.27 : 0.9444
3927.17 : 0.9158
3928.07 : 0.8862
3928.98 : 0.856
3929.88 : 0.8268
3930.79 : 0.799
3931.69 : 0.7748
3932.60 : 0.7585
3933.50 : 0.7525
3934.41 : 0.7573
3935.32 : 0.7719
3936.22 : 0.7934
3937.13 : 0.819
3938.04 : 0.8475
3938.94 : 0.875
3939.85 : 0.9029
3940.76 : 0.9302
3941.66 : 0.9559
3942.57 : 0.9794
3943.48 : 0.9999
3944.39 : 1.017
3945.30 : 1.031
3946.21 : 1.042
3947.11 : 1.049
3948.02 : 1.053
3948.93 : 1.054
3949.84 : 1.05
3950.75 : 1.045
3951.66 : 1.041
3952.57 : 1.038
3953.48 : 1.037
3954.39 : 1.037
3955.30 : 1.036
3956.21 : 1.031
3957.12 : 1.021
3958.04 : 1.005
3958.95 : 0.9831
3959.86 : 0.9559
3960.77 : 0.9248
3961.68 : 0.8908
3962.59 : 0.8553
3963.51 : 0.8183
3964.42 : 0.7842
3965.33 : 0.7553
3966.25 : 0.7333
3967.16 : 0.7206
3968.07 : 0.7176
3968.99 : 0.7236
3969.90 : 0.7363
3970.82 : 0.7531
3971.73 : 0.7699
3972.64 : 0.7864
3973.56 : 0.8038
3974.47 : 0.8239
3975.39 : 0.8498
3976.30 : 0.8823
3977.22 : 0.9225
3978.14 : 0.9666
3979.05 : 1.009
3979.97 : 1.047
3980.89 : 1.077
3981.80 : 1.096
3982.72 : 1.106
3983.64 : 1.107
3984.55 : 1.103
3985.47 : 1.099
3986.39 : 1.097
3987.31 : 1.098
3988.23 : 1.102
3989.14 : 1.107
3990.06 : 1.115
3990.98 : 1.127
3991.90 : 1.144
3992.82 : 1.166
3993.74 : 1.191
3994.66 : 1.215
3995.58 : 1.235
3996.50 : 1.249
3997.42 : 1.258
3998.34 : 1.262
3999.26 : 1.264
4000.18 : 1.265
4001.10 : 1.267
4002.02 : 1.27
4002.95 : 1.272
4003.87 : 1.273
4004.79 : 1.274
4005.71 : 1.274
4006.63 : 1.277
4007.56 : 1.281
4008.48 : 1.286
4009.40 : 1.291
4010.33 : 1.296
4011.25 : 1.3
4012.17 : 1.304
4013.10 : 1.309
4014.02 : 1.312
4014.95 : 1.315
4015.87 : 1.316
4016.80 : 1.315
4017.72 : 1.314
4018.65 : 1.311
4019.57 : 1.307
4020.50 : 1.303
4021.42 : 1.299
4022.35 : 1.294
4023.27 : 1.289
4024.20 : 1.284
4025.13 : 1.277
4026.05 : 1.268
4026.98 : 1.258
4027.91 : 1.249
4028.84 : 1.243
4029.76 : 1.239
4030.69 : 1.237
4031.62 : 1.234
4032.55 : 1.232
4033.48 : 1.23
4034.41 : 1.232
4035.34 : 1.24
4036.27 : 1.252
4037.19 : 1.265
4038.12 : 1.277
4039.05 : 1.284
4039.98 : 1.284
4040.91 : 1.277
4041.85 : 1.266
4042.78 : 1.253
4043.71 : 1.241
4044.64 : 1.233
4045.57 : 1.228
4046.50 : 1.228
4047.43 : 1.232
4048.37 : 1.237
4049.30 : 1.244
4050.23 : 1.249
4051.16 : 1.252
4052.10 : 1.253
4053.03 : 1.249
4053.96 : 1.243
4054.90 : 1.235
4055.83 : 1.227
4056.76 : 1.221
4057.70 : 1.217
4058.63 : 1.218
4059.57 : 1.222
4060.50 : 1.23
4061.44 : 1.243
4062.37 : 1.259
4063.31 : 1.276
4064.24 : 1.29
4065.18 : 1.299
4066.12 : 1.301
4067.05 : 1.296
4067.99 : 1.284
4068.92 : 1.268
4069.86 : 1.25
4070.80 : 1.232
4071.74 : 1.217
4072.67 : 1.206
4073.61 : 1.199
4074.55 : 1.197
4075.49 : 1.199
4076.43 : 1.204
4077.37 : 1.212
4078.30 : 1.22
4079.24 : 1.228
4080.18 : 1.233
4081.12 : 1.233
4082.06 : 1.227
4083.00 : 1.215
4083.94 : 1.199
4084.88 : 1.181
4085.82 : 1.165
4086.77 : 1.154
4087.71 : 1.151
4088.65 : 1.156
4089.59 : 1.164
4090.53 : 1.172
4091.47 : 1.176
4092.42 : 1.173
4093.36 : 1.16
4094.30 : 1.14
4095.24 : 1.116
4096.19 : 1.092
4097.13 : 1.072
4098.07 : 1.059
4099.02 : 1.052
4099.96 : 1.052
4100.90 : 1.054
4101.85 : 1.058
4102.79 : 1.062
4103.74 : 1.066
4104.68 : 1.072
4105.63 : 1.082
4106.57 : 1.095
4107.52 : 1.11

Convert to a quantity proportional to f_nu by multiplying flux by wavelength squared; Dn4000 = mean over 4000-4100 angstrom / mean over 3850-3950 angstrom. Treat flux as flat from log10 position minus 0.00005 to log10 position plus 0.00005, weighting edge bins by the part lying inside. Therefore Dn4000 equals 1.3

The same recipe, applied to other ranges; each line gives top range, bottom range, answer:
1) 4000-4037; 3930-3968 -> 1.44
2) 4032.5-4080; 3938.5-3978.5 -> 1.42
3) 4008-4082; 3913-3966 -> 1.38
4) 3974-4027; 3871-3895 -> 1.33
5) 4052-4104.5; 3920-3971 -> 1.39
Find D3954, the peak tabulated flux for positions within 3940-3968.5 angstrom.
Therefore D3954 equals 1.054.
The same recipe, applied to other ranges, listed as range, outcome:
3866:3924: 1.144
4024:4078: 1.301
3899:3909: 1.098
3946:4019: 1.316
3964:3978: 0.9225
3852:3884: 1.132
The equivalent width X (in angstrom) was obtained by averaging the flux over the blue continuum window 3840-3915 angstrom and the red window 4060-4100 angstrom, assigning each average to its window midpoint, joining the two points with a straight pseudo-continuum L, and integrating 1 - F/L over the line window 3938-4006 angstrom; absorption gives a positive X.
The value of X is 5.0 angstrom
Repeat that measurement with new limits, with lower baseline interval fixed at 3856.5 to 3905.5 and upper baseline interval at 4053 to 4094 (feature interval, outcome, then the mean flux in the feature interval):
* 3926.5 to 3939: 2.9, 0.818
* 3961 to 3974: 3.8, 0.777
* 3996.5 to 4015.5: -2.3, 1.28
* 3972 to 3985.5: 1.7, 0.972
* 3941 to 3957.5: 0.8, 1.03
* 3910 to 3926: -0.7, 1.09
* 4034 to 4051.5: -1.0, 1.25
